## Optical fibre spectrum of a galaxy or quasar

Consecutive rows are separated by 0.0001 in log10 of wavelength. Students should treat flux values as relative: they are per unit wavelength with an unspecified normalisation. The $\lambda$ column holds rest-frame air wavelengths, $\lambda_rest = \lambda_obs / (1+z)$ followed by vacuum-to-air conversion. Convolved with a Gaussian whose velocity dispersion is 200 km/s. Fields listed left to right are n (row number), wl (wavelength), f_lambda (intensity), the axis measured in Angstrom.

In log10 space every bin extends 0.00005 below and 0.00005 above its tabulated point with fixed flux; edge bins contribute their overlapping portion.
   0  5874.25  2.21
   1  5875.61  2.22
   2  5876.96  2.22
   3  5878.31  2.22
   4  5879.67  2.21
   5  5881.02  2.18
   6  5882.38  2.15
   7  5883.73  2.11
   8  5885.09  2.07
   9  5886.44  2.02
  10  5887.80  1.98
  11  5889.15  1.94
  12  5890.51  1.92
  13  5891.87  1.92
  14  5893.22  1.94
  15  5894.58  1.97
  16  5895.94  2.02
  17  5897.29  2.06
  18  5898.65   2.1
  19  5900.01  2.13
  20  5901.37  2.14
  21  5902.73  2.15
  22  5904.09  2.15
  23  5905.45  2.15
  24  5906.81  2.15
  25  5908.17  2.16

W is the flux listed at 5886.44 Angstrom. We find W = 2.02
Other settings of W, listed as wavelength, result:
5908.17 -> 2.16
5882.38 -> 2.15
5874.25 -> 2.21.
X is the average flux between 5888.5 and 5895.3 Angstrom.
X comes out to 1.94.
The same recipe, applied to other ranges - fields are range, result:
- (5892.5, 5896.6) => 1.98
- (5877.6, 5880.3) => 2.21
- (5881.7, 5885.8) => 2.11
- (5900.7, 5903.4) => 2.14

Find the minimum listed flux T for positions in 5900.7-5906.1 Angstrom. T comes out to 2.14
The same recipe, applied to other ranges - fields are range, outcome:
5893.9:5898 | 1.97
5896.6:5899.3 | 2.06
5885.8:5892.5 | 1.92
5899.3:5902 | 2.13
